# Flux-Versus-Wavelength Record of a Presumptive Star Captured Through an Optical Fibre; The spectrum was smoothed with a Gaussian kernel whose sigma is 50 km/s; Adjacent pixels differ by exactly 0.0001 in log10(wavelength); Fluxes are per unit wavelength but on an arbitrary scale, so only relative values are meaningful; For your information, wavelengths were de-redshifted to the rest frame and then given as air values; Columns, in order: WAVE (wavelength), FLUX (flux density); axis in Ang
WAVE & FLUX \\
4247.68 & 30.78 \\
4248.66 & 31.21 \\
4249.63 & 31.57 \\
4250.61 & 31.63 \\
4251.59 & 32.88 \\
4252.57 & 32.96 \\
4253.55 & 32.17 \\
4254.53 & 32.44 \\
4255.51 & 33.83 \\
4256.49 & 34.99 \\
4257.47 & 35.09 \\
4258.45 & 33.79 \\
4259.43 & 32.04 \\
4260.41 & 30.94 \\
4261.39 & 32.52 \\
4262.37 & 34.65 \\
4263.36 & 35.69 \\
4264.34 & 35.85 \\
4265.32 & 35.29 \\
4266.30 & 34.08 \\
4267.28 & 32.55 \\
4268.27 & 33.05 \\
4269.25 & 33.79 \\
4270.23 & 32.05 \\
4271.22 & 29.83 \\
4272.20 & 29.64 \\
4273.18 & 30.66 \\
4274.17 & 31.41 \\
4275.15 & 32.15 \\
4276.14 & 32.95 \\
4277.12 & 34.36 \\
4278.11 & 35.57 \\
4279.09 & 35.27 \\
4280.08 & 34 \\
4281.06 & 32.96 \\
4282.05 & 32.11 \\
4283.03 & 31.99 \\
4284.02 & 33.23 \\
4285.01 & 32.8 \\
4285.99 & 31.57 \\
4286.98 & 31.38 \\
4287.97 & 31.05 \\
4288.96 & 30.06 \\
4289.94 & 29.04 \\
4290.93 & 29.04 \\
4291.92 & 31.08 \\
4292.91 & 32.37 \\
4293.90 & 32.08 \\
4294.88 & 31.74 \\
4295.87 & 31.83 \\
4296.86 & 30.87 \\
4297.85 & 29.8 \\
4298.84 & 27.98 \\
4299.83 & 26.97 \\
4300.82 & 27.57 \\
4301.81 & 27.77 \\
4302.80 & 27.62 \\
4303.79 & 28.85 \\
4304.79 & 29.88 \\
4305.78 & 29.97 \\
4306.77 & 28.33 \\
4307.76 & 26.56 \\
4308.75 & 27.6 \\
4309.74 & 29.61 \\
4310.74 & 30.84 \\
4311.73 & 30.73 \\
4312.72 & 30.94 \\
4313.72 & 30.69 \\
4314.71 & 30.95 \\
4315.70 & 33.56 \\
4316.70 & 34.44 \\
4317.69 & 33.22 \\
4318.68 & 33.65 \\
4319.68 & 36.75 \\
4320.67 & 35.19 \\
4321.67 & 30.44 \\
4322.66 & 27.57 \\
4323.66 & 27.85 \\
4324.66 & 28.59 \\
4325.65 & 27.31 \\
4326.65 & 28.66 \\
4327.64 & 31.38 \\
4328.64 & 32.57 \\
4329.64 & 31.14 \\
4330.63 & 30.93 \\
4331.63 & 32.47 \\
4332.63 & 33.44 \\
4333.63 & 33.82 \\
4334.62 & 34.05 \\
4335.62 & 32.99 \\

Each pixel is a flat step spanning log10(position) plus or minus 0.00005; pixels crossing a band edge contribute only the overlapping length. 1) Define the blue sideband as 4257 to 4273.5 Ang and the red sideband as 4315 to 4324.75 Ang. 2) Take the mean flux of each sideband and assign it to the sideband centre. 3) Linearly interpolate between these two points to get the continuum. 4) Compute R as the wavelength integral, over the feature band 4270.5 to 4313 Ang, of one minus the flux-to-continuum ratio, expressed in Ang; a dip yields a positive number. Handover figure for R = 2.5 Ang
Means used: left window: 33.1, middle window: 30.7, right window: 32.2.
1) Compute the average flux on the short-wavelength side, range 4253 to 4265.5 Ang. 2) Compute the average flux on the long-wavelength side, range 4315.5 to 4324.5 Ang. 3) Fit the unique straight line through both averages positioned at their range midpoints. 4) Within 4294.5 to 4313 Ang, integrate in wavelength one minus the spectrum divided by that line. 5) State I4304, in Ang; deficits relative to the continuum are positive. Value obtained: 2.0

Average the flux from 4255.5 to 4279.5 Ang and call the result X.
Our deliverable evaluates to 33.3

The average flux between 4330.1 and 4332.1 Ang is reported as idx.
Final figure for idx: 31.7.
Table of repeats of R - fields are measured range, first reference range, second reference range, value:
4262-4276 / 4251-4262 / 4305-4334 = -0.10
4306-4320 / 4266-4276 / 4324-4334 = 0.01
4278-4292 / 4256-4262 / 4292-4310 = -0.52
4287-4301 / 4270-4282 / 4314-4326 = 0.87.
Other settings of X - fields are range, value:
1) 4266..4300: 31.8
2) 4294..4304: 29.2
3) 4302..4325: 30.6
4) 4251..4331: 31.6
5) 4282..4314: 30.1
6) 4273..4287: 32.9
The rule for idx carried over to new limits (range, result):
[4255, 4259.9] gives 34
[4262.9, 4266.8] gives 35.3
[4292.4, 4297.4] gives 31.8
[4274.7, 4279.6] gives 34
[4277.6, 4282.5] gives 34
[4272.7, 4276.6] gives 31.7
